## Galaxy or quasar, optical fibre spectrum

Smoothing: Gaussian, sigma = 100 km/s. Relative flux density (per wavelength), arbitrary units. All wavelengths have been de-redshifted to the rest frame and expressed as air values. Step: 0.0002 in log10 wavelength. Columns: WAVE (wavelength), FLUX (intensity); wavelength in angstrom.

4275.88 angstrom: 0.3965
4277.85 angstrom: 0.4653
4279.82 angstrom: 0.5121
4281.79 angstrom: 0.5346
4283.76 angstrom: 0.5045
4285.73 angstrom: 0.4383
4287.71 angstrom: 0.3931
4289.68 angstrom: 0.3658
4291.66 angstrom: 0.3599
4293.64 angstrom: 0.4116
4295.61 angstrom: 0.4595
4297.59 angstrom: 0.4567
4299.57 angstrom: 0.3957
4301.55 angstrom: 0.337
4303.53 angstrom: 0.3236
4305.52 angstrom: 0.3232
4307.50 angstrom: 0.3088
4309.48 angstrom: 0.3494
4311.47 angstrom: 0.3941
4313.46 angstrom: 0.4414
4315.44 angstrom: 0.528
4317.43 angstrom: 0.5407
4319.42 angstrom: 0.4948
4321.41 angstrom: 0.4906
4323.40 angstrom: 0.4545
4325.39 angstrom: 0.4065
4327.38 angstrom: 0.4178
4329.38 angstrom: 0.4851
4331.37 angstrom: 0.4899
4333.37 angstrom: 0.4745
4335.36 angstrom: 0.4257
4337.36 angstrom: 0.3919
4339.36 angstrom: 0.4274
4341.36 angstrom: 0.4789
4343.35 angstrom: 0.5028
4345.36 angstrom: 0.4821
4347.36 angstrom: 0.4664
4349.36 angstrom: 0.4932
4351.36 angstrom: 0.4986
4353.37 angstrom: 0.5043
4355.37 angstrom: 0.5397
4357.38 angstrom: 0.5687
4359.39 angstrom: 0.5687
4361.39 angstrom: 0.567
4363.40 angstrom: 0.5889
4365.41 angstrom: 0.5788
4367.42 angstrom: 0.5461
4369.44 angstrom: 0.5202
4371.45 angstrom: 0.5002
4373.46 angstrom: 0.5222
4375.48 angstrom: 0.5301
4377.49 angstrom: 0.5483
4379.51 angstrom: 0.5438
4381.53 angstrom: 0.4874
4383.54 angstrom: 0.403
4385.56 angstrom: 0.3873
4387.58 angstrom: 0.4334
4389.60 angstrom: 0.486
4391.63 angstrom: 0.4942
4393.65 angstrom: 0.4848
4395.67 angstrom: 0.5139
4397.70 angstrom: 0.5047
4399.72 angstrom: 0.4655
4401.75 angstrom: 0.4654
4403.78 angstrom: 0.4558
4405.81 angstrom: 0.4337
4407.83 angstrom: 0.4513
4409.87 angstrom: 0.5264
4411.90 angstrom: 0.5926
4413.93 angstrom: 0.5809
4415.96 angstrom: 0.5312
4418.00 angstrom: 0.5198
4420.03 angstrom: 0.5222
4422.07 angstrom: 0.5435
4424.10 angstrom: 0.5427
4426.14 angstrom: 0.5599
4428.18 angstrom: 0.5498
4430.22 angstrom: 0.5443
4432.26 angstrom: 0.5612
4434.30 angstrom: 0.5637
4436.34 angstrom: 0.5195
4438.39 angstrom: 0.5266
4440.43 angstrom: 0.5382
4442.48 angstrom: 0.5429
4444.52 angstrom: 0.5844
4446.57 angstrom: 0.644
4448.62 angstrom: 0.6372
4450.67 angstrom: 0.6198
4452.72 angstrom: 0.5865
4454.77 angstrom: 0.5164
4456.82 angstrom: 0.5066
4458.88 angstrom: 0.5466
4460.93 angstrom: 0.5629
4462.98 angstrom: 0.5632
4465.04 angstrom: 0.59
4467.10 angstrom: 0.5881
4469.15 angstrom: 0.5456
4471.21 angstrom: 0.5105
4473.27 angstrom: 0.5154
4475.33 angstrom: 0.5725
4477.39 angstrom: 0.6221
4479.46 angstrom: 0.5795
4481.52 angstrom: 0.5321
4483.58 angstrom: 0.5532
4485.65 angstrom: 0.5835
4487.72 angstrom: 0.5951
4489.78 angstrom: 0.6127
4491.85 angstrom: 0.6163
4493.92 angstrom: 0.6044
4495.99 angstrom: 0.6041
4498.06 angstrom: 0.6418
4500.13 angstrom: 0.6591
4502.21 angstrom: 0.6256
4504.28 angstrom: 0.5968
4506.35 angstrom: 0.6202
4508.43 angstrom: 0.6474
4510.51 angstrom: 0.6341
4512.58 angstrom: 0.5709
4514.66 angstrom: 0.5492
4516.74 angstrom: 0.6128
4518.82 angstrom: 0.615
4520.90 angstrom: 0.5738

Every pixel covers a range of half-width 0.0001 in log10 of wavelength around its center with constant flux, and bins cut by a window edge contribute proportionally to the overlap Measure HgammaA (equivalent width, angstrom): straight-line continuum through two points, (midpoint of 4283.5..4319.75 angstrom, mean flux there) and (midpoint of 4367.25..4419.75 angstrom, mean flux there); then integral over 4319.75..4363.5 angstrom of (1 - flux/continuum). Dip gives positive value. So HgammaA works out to -3.72 angstrom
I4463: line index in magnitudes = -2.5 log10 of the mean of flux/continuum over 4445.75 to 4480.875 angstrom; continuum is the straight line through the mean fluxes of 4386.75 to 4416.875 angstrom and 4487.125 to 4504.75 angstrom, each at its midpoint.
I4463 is 0.010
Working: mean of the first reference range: 0.495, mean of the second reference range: 0.619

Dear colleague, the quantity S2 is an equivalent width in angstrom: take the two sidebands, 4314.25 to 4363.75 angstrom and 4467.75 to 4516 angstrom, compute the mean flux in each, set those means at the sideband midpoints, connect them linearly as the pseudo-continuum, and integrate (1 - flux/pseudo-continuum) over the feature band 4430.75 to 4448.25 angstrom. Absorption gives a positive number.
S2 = -0.2 angstrom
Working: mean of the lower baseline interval 0.49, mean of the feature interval 0.563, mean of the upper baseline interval 0.591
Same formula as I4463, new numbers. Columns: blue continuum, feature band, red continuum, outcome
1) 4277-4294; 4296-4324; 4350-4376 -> 0.141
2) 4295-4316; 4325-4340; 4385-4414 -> -0.065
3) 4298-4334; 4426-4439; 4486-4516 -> -0.006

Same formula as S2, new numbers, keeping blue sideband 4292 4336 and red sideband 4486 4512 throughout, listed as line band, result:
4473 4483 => 0.5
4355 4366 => -2.2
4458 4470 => 0.3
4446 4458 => -0.3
